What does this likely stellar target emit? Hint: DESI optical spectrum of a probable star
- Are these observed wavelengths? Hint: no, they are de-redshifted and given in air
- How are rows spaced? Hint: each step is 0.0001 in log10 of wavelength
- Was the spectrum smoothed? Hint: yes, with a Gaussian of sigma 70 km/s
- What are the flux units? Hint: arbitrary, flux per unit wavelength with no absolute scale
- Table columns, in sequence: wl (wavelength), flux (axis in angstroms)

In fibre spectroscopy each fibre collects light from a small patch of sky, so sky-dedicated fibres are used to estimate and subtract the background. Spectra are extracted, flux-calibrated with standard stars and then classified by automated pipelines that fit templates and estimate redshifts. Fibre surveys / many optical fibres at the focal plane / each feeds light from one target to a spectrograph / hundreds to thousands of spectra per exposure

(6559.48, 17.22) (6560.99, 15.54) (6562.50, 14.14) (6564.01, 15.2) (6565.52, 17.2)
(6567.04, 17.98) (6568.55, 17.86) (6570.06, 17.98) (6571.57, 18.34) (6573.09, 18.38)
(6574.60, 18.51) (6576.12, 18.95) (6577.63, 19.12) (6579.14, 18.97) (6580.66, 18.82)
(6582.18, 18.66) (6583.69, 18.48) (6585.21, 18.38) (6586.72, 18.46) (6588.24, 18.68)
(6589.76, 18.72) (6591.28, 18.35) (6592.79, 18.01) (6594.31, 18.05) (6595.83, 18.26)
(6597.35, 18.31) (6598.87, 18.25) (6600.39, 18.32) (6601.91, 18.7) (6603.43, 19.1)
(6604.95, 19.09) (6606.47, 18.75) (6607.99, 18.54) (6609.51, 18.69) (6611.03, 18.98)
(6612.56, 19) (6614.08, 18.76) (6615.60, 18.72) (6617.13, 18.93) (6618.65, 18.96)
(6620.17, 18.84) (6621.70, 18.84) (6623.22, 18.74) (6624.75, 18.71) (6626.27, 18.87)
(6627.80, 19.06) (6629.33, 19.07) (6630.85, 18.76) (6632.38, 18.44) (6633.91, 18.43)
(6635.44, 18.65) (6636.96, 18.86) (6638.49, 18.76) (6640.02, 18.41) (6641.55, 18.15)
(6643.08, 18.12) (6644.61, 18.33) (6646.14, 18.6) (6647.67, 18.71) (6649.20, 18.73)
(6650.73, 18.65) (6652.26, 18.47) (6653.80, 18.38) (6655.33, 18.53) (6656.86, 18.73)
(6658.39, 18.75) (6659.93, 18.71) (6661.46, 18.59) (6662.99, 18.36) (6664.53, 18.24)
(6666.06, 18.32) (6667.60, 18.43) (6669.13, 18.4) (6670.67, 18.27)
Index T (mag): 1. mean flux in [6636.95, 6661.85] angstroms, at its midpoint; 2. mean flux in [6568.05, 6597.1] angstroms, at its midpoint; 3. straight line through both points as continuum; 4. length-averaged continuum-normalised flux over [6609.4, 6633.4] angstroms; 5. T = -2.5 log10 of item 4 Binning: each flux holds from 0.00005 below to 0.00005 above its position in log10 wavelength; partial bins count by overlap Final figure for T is -0.02 mag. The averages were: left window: 18.5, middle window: 18.8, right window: 18.5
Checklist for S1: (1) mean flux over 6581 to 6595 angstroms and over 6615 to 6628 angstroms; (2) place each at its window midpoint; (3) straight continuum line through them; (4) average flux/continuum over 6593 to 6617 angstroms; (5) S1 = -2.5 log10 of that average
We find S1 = 0.00 mag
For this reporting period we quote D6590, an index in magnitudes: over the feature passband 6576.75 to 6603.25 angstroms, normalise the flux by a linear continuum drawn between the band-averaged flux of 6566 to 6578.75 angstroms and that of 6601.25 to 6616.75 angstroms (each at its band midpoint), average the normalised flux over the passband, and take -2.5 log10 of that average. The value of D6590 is 0.00 mag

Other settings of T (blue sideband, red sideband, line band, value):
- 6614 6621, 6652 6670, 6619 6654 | 0.003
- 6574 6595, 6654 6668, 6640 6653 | 0.004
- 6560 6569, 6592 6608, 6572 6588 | -0.086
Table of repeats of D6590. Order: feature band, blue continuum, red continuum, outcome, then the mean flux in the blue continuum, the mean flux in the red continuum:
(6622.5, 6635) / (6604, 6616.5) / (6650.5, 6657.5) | -0.003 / 18.8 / 18.5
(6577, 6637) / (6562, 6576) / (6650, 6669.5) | -0.048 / 17.4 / 18.5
